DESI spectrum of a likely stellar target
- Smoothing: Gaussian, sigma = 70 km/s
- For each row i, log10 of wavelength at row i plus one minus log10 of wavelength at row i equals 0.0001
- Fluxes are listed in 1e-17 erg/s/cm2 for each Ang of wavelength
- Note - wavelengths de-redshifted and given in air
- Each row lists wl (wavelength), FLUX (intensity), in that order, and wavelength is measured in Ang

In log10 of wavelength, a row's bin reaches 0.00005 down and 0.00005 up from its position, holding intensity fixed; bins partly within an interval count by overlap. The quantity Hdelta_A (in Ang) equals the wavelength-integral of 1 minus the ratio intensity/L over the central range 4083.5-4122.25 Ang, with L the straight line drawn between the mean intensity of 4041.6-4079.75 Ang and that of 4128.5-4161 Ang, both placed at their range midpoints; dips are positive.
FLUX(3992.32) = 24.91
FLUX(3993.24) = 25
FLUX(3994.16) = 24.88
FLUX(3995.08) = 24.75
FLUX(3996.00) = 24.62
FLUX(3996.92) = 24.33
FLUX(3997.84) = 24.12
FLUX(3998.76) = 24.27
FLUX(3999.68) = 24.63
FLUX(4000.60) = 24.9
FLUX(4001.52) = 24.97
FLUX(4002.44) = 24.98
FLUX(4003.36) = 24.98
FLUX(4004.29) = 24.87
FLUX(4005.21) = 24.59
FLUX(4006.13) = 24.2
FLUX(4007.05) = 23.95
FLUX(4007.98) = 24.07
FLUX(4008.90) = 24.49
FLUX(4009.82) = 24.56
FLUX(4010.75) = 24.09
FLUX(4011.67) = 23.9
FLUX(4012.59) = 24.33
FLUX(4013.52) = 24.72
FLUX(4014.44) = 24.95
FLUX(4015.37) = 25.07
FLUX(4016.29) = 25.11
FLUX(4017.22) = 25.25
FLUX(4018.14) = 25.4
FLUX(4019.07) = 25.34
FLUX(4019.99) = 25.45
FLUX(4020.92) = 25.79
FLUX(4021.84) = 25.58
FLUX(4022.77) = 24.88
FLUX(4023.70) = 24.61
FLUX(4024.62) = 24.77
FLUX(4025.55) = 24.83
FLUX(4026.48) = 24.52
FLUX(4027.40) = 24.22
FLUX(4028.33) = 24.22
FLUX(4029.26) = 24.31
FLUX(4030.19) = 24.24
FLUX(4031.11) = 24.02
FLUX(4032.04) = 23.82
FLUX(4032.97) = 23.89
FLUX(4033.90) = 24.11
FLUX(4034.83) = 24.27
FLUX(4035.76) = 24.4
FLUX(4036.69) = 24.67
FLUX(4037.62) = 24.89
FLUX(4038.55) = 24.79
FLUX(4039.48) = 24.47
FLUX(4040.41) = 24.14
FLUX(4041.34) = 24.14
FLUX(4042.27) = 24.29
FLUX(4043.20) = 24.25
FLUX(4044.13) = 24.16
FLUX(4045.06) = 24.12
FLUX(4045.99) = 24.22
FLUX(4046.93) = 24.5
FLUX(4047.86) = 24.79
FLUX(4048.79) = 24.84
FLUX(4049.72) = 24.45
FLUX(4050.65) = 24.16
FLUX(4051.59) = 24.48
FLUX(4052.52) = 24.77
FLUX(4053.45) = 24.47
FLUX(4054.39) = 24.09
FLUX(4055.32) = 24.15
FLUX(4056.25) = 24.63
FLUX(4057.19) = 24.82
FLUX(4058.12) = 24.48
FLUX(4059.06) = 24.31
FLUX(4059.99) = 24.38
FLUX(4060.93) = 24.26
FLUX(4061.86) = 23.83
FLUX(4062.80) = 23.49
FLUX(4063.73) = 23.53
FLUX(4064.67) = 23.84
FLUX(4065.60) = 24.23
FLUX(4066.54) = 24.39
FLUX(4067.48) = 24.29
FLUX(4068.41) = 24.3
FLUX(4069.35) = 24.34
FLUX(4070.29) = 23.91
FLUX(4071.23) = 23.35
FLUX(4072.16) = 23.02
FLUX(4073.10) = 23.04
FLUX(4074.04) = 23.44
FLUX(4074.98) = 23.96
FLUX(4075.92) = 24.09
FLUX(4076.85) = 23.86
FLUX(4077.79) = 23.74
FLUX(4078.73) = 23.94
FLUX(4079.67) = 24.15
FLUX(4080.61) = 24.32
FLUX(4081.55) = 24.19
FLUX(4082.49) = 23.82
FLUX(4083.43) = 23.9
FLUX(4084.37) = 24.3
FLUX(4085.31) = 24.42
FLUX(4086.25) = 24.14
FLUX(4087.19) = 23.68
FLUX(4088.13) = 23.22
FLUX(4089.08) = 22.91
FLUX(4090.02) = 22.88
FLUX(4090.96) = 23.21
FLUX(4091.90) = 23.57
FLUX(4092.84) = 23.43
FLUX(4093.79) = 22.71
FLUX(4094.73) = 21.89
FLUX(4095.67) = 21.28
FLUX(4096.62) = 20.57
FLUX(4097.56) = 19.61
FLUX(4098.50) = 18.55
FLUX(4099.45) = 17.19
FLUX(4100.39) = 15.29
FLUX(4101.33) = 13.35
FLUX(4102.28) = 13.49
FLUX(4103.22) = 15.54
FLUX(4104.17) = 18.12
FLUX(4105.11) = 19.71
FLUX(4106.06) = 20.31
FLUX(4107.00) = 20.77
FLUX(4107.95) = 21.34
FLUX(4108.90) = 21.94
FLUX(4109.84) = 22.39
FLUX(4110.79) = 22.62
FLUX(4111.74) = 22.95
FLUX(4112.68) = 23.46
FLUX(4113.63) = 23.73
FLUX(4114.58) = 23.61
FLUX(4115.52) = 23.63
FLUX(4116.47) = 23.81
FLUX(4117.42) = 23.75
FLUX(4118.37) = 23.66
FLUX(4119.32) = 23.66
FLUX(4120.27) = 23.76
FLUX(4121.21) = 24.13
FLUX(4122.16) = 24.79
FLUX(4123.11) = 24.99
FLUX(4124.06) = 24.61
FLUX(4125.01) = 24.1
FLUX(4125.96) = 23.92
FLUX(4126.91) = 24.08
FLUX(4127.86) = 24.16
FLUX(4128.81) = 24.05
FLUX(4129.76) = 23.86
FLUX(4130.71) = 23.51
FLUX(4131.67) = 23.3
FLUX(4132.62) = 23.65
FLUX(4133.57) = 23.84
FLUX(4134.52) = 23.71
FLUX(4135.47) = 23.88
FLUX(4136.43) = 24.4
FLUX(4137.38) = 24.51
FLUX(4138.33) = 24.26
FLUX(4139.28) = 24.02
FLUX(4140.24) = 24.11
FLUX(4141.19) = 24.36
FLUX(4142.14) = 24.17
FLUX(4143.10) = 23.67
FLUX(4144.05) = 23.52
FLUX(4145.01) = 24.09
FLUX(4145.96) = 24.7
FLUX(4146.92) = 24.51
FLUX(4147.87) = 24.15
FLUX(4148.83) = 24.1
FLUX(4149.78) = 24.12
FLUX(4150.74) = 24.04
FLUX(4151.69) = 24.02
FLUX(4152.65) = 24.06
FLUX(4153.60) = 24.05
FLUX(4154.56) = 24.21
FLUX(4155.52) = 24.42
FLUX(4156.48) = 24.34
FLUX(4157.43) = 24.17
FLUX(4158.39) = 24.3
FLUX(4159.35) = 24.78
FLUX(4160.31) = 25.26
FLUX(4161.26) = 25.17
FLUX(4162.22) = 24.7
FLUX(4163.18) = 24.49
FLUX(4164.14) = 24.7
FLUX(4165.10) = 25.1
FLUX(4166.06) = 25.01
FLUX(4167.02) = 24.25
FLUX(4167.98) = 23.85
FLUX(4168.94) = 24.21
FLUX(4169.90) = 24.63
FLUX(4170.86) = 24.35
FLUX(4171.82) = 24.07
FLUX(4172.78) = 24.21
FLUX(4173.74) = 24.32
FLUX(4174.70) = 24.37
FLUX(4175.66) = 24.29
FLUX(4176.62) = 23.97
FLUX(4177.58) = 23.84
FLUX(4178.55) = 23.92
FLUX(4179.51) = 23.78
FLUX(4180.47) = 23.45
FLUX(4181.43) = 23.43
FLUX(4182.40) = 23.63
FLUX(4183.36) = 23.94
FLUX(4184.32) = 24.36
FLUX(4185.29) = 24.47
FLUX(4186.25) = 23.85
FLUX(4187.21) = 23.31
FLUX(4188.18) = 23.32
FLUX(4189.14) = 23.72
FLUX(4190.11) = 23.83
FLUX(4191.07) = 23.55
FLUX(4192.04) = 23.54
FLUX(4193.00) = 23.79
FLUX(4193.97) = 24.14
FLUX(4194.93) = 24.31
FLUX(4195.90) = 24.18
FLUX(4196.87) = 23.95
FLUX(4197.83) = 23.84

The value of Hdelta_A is 4.0 Ang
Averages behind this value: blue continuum 24.1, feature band 21.6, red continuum 24.1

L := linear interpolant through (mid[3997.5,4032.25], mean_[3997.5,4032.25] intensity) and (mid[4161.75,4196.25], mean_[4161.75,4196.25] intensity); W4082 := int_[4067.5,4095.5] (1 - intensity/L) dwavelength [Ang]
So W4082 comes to 0.9 Ang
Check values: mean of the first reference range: 24.7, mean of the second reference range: 24.1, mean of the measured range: 23.6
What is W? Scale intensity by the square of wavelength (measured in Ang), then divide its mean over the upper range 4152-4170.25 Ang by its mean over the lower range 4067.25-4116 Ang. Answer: 1.1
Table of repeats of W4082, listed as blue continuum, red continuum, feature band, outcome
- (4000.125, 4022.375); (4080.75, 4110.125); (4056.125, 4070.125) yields -1.1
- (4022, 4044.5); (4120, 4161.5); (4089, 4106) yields 3.3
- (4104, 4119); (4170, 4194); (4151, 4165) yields -0.7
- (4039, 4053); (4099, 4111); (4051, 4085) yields -2.9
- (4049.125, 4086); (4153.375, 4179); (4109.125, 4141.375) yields 0.6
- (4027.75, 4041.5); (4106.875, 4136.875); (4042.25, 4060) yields -0.2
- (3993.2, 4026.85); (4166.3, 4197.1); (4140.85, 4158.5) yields 0.0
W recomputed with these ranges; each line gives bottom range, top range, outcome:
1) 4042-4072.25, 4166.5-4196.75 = 1.05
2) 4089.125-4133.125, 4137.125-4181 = 1.13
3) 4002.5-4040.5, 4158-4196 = 1.06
